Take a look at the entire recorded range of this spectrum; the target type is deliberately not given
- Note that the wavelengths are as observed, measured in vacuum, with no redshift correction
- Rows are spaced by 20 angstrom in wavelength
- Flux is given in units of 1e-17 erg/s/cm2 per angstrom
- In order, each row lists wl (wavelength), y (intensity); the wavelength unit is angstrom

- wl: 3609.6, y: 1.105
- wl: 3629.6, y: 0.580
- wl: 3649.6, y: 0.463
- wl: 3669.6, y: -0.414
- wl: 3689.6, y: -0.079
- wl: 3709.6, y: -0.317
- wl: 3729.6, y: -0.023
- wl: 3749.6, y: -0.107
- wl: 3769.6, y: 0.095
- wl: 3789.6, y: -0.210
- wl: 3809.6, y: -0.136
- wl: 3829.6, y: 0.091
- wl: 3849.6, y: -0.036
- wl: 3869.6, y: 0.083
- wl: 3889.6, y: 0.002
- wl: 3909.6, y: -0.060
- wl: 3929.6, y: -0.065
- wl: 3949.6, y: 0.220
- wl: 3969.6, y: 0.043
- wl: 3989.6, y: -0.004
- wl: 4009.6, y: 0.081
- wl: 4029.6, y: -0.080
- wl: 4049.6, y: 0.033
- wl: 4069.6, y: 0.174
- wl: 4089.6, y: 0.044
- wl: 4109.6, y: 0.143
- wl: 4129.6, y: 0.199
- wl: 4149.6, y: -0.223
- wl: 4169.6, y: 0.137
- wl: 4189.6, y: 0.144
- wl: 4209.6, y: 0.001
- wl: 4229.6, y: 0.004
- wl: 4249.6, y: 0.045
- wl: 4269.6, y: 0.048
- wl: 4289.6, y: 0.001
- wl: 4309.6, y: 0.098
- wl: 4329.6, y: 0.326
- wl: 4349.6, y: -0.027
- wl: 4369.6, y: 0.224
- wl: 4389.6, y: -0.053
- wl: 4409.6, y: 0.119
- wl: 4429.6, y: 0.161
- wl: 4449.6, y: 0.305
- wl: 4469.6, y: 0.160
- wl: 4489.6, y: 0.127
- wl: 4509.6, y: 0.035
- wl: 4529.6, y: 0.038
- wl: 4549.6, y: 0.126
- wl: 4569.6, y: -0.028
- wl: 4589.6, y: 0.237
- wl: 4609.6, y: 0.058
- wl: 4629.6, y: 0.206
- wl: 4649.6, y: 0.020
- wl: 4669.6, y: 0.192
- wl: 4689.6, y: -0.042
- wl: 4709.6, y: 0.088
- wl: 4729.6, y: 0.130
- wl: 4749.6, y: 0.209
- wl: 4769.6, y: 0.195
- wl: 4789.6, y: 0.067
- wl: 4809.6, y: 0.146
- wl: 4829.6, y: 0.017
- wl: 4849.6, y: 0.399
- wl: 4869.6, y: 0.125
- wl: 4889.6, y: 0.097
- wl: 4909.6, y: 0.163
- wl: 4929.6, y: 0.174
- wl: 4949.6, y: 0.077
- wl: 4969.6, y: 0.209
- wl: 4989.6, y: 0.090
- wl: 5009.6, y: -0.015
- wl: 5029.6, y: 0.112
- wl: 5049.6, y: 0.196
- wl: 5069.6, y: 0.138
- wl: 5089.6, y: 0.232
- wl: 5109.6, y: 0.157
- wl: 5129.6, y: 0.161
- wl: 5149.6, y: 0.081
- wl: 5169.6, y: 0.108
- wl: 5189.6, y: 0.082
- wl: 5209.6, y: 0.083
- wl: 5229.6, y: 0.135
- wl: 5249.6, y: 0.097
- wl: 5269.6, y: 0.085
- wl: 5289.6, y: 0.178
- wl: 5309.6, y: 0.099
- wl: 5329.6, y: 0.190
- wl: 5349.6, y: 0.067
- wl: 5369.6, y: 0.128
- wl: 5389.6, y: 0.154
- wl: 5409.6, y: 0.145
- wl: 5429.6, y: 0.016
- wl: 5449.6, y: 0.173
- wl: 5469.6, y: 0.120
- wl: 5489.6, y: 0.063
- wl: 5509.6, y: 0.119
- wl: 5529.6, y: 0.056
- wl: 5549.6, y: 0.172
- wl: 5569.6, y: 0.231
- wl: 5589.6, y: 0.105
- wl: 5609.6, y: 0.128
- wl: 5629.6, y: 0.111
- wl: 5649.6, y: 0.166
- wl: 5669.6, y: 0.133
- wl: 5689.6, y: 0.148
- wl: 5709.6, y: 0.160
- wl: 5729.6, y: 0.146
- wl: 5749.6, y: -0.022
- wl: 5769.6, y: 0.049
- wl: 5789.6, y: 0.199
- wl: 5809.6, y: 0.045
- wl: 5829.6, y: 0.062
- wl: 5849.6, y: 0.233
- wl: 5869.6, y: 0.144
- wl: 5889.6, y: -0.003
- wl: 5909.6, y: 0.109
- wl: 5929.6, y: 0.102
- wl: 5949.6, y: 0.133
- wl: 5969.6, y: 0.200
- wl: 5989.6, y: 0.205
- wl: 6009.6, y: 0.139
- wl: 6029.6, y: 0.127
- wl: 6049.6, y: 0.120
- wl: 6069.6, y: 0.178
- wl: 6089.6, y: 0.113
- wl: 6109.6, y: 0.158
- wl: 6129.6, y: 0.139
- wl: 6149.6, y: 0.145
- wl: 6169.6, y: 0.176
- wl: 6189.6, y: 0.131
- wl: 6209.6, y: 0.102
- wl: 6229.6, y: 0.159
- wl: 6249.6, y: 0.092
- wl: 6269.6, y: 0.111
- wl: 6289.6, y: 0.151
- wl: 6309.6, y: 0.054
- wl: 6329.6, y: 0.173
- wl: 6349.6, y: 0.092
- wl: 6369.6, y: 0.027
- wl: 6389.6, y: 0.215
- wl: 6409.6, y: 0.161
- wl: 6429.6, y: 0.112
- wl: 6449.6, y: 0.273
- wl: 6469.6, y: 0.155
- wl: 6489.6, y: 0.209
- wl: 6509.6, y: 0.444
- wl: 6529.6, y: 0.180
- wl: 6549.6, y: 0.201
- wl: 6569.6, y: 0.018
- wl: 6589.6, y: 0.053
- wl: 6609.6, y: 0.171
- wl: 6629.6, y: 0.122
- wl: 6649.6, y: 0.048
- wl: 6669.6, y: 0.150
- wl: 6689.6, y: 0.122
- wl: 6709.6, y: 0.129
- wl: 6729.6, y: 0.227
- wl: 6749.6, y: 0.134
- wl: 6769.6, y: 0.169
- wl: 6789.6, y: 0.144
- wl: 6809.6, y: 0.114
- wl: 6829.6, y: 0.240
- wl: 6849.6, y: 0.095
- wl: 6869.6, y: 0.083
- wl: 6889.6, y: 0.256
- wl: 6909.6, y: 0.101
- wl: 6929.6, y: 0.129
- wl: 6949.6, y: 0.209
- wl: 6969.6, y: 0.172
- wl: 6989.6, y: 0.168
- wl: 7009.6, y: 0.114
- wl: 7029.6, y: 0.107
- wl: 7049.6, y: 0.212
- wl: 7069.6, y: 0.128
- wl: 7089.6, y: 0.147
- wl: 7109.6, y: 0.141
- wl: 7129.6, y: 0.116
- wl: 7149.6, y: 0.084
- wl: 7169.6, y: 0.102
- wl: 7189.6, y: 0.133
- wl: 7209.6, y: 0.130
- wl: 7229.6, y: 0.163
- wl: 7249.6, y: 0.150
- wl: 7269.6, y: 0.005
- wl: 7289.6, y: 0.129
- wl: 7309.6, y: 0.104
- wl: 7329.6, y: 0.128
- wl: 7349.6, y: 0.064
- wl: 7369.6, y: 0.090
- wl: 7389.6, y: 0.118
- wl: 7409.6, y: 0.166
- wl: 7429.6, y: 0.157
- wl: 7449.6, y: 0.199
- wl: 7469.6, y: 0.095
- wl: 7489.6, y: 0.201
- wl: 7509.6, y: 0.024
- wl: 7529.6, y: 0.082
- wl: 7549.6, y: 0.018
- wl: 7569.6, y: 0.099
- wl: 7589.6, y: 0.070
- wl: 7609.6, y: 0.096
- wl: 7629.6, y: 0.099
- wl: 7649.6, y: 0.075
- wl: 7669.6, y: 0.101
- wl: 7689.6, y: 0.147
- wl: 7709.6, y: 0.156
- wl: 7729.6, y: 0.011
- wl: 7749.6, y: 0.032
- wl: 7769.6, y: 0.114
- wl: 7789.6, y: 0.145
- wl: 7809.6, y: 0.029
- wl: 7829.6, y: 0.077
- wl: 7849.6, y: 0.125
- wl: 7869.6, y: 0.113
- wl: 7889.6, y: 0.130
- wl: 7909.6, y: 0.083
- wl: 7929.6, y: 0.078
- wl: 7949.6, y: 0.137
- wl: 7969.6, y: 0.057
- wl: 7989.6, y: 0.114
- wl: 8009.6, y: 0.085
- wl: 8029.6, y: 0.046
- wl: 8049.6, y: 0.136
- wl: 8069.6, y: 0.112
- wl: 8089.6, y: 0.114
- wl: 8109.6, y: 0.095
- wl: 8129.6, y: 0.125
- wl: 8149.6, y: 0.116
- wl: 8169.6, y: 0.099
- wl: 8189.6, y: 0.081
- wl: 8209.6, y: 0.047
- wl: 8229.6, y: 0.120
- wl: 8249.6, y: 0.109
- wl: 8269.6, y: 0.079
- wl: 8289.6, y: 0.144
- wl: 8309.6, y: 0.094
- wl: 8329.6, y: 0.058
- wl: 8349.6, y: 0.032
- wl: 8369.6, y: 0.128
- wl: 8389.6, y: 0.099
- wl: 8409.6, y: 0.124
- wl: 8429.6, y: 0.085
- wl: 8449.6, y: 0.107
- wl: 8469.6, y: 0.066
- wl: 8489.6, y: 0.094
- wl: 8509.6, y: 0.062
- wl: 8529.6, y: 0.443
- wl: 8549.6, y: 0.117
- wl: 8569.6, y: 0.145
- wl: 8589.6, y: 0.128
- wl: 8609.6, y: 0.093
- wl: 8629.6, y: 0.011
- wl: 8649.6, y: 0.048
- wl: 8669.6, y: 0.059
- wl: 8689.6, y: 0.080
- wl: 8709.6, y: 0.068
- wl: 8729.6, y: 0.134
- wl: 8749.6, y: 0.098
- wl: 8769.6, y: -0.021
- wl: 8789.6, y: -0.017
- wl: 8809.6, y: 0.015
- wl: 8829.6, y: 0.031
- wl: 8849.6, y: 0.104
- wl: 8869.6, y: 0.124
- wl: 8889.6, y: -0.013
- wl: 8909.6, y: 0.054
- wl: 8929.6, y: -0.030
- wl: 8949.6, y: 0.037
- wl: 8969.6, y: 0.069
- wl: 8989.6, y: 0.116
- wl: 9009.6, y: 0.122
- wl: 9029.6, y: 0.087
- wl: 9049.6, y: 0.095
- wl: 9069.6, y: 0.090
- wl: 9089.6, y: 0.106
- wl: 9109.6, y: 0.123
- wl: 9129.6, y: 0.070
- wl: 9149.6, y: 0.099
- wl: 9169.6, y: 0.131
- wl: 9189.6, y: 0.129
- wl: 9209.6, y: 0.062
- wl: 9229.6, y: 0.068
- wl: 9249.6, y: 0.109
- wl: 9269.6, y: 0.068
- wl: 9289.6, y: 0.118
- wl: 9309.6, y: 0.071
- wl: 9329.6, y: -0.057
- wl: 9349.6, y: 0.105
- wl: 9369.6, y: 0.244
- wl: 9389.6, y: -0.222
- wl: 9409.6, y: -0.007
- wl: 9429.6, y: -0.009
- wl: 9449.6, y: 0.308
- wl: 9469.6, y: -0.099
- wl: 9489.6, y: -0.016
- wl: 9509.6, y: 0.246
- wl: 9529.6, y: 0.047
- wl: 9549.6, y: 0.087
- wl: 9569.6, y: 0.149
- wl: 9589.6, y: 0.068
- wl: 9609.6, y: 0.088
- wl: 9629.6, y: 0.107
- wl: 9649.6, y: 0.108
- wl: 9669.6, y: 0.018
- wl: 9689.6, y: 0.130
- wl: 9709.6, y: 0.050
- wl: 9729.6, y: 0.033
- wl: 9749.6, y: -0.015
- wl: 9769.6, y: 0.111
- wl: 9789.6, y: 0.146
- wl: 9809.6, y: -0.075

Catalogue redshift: 0.300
